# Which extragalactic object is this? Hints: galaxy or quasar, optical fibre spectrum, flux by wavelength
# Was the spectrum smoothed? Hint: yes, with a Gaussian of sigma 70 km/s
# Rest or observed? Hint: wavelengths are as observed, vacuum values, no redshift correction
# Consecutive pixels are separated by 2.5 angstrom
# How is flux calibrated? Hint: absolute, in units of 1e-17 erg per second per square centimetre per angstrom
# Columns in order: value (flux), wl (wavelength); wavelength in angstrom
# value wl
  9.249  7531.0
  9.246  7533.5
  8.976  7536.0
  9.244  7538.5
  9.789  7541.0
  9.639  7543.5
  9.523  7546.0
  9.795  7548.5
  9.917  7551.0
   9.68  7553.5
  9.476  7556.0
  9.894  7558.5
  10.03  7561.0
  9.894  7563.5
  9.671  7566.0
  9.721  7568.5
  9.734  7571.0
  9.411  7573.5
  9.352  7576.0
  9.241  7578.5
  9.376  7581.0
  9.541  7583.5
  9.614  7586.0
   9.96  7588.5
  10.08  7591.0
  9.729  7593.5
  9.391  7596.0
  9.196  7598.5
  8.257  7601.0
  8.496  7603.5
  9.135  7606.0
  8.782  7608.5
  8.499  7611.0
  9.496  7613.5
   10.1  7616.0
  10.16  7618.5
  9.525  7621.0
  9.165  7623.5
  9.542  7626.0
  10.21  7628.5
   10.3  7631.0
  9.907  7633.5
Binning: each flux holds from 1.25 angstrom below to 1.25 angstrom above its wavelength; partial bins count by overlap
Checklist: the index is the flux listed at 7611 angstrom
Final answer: 8.499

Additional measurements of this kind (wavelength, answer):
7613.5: 9.496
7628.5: 10.21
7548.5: 9.795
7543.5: 9.639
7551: 9.917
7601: 8.257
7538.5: 9.244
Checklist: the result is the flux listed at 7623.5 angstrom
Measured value 9.165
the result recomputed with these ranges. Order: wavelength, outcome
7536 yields 8.976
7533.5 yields 9.246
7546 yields 9.523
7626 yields 9.542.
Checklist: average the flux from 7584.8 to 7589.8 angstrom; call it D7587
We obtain 9.79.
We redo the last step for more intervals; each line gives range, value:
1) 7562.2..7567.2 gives 9.79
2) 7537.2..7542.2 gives 9.51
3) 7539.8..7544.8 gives 9.71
